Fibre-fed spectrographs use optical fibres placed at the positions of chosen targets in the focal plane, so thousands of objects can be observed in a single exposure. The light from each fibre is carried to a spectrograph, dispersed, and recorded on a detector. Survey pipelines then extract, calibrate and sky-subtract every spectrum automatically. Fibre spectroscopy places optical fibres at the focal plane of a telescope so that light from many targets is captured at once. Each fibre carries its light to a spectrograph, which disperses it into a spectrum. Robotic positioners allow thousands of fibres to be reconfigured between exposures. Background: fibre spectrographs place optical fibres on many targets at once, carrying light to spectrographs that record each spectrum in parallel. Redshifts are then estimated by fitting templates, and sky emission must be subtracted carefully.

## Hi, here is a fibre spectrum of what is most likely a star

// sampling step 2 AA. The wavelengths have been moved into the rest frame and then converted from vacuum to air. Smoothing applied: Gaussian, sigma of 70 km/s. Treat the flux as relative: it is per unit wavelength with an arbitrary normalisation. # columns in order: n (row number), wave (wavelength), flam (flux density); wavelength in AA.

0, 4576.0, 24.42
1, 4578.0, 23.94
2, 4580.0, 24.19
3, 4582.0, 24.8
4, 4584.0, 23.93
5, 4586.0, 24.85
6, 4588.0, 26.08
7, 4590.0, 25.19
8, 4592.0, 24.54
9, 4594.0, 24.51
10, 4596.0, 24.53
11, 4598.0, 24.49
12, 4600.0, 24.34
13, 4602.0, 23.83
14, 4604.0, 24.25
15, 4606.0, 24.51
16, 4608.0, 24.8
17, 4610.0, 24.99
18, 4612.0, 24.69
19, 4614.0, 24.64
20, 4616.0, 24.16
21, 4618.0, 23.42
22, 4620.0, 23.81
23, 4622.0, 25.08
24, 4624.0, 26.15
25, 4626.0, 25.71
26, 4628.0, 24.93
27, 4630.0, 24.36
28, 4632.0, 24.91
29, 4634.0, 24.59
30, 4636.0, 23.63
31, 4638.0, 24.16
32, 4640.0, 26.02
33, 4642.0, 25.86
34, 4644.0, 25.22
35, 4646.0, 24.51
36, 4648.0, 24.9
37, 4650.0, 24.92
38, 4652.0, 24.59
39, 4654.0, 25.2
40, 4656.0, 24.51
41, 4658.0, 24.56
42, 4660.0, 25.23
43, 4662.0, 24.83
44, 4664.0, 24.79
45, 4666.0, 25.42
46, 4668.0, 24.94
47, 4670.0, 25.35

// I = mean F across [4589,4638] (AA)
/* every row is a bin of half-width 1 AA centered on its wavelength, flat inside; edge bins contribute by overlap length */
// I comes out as 24.6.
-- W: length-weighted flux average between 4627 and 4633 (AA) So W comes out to 24.7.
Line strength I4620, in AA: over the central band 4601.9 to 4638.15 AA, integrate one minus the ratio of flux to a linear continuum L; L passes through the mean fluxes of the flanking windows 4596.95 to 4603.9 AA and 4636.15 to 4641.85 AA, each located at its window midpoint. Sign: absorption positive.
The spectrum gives 0.0 AA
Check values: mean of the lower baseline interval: 24.2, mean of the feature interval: 24.6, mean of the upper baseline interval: 25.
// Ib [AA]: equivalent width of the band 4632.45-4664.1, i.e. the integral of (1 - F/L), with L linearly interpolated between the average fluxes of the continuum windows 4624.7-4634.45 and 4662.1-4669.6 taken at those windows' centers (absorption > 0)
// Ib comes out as 0.2 AA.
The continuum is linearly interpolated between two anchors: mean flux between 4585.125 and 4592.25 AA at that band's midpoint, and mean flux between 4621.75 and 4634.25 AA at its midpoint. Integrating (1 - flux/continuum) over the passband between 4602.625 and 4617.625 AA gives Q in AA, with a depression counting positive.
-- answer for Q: 0.4 AA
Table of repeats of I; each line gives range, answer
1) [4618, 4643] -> 24.9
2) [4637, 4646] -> 25.2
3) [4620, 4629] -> 25.3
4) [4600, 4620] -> 24.3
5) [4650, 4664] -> 24.8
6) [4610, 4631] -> 24.7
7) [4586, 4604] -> 24.7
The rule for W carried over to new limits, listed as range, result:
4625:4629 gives 25.3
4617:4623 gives 24.1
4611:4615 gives 24.7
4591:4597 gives 24.5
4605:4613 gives 24.7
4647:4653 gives 24.8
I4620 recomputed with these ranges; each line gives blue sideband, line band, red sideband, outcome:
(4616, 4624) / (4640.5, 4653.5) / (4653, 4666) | -0.2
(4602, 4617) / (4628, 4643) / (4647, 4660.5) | -0.1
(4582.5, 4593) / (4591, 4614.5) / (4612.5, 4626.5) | 0.3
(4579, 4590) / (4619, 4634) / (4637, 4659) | 0.0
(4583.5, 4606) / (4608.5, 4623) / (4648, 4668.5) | 0.2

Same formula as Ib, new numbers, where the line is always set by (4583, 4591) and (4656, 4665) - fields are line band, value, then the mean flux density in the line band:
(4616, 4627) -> 0.1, 24.8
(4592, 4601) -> 0.2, 24.5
